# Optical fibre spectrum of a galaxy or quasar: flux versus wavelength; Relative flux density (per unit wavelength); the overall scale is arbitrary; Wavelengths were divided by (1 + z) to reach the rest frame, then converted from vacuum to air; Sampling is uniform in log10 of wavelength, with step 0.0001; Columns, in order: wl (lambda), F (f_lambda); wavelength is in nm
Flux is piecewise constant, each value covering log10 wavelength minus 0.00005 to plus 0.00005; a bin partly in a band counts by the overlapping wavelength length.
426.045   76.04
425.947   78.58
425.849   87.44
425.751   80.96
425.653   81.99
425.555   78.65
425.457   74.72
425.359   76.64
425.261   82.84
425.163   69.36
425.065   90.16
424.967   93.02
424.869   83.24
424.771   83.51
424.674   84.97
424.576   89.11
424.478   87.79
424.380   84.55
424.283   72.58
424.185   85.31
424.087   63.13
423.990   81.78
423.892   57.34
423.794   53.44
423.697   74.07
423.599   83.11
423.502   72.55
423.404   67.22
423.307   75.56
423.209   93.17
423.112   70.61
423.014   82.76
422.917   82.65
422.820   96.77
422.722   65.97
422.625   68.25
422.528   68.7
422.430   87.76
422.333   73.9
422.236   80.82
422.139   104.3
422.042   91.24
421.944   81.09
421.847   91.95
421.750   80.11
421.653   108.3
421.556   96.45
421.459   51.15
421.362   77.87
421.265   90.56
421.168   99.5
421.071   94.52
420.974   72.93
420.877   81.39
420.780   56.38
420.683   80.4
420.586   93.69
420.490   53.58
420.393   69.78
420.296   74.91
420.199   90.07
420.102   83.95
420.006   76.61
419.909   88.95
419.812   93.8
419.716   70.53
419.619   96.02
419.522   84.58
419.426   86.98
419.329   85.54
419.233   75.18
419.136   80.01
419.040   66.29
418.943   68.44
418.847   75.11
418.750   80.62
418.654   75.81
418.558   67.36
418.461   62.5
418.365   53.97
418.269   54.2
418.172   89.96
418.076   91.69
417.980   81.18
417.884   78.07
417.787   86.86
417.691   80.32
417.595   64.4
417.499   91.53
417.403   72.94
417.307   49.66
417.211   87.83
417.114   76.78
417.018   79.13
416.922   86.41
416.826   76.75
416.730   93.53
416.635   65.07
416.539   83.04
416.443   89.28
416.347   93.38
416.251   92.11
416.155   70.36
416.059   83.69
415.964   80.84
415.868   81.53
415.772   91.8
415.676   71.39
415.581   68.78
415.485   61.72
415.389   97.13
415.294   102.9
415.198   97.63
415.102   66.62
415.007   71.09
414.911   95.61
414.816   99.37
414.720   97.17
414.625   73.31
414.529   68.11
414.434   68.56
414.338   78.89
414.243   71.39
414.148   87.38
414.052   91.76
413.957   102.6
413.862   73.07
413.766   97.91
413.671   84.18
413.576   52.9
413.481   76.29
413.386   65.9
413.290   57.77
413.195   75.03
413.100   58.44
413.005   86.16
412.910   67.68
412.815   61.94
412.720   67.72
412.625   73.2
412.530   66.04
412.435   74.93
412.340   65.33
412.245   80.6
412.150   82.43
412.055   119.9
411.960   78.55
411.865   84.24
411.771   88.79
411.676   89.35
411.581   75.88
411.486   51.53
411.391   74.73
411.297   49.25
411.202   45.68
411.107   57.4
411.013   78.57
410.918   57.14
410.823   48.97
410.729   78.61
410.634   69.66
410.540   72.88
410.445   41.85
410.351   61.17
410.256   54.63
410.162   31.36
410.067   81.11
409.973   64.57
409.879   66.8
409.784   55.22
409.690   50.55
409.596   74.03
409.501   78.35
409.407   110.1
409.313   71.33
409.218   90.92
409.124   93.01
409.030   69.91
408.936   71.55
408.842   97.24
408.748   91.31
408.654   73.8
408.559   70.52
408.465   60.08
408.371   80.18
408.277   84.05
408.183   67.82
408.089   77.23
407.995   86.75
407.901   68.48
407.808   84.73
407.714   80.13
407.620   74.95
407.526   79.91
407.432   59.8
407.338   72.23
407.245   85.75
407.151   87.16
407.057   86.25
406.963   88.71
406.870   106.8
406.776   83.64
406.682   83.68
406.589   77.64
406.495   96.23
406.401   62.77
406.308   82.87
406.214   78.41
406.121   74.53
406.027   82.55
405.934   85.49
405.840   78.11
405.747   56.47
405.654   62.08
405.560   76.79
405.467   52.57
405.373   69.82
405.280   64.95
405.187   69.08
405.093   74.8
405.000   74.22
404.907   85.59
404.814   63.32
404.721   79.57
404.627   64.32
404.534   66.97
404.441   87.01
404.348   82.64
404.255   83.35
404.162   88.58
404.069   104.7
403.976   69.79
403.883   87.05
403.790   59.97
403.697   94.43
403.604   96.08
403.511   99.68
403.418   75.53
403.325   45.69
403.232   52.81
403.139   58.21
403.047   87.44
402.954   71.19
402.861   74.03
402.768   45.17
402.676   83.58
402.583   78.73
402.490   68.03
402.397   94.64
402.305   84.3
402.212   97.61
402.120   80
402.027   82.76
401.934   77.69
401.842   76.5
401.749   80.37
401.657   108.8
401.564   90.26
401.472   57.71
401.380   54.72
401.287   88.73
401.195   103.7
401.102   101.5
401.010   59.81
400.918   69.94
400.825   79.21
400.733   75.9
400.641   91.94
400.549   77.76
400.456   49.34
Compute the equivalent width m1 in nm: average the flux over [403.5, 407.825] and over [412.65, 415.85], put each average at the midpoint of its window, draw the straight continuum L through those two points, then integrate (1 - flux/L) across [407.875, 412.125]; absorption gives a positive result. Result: 0.34 nm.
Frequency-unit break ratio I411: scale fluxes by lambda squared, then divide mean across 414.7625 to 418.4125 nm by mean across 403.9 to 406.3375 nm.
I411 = 1.13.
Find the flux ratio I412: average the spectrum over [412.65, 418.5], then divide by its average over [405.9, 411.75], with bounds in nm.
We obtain 1.1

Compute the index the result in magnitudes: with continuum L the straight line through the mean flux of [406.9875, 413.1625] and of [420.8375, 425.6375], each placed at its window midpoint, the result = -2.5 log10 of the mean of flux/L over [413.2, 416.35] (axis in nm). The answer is -0.07 mag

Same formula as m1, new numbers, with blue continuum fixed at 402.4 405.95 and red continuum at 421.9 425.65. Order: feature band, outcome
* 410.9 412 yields 0.10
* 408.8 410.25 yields 0.05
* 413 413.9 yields 0.05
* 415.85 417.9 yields -0.07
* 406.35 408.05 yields -0.14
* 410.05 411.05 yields 0.20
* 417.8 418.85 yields 0.05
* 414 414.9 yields -0.06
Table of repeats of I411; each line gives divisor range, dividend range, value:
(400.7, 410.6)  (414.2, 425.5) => 1.12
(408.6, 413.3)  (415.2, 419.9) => 1.15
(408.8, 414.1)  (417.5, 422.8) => 1.15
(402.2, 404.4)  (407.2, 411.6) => 0.93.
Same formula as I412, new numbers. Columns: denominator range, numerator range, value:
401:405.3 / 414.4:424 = 1.01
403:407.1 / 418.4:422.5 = 1.05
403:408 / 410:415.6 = 0.96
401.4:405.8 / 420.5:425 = 1.06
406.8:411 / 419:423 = 1.10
